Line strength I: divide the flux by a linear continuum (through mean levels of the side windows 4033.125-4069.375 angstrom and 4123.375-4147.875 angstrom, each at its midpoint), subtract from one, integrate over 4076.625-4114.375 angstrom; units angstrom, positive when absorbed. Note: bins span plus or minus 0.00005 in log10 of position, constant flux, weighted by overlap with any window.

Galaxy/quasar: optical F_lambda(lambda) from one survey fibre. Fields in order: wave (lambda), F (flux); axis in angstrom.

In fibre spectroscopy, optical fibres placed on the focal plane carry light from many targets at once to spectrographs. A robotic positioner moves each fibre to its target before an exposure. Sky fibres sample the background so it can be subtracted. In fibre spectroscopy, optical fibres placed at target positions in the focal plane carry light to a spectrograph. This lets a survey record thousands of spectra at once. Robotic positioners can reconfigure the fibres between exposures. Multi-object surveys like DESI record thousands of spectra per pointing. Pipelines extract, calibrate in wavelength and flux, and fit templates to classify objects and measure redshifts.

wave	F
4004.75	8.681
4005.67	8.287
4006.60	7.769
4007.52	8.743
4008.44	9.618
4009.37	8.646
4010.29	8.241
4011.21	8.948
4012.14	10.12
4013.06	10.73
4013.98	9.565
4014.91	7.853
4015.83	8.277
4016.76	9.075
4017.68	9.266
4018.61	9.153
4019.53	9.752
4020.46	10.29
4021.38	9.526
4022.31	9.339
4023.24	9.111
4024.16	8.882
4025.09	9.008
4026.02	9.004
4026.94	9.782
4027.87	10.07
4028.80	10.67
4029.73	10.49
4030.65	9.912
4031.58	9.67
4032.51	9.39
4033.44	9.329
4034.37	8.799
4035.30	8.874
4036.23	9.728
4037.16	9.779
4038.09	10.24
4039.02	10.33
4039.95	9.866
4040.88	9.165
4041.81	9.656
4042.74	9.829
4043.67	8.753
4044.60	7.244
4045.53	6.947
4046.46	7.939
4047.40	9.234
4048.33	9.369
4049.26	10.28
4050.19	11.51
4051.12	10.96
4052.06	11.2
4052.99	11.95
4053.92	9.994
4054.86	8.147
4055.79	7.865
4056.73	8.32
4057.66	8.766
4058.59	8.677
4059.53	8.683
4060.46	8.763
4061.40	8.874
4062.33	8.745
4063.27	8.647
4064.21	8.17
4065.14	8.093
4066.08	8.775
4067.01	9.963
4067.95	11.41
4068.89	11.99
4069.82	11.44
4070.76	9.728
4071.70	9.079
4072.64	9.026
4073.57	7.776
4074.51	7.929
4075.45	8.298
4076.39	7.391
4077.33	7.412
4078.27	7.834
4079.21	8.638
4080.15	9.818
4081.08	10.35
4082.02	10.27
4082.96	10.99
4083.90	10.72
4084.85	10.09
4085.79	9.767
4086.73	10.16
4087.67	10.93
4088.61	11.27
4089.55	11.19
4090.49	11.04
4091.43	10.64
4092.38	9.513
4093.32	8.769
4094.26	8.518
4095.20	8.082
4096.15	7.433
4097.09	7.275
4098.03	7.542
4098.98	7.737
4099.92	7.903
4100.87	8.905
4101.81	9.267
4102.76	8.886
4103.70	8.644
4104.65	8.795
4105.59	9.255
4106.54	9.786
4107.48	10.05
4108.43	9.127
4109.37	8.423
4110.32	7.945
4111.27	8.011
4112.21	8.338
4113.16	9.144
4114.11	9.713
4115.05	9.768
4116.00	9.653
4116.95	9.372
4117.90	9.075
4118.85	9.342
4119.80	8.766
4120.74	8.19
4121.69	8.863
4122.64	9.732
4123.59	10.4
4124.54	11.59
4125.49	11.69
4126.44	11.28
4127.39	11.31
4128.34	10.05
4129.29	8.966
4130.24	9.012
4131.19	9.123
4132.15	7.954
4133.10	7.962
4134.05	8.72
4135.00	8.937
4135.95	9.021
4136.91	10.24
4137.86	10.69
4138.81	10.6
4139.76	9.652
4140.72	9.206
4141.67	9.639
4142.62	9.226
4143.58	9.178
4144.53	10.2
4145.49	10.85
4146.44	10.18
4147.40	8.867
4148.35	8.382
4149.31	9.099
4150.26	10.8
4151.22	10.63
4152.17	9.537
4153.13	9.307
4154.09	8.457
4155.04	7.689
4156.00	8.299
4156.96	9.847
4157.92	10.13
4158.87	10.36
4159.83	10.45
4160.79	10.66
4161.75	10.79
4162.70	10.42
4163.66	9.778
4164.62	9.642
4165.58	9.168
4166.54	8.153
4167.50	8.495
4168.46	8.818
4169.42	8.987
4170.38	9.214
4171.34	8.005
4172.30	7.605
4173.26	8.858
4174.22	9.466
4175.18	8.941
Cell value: 1.5 angstrom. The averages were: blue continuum 9.36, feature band 9.19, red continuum 9.78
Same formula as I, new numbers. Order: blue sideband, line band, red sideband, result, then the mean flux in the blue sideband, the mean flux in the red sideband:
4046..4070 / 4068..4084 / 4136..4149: 0.3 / 9.51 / 9.72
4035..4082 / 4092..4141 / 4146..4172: 0.9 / 9.24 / 9.4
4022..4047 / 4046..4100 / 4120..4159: 0.5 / 9.32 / 9.6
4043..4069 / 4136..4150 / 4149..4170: -0.3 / 9.23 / 9.53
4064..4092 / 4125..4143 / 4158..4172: -0.2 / 9.69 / 9.49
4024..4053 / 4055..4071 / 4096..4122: 0.2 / 9.59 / 8.78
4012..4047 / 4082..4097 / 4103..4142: -0.8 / 9.35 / 9.41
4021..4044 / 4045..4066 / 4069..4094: 1.0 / 9.57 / 9.65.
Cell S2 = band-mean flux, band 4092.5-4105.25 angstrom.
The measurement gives 8.34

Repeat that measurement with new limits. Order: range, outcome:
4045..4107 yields 9.26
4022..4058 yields 9.47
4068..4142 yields 9.37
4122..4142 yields 9.79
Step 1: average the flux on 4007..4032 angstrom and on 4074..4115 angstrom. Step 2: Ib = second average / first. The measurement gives 0.97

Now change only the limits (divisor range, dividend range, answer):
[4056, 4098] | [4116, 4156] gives 1.03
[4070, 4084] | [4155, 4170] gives 1.06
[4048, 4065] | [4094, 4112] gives 0.91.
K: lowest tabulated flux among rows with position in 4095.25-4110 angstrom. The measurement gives 7.275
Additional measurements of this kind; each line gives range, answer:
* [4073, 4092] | 7.391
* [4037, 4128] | 6.947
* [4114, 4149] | 7.954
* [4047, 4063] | 7.865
